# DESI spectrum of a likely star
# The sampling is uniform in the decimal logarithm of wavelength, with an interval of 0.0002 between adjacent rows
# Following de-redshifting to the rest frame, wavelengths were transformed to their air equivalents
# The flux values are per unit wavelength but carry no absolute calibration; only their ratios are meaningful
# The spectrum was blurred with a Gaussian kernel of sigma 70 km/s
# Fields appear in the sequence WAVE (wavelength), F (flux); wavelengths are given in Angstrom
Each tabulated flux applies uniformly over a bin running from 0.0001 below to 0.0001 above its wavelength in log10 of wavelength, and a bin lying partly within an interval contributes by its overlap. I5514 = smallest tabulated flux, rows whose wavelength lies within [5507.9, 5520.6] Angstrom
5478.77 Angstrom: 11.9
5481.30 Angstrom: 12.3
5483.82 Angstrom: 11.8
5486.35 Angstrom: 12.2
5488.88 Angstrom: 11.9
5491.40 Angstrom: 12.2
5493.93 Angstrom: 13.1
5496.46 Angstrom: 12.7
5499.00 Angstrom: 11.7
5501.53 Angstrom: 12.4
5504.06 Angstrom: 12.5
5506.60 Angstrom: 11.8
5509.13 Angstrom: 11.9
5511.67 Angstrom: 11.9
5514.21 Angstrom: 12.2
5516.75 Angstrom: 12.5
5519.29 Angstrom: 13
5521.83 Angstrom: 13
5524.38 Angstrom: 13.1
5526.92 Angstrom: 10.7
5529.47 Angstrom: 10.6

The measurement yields 11.9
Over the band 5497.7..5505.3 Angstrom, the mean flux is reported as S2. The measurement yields 12.2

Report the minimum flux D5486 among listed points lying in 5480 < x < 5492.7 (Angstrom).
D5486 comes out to 11.8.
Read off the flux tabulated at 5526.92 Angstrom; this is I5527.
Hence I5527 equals 10.7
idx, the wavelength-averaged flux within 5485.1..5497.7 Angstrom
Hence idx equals 12.4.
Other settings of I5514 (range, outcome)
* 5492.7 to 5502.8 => 11.7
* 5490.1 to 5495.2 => 12.2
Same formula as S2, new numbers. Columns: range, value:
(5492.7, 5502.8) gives 12.5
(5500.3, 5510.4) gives 12.2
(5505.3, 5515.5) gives 12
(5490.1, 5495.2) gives 12.7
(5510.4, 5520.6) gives 12.4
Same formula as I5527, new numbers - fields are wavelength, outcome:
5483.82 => 11.8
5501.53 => 12.4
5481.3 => 12.3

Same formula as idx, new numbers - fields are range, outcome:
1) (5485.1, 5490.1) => 12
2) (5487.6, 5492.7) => 12.1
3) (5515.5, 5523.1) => 12.8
